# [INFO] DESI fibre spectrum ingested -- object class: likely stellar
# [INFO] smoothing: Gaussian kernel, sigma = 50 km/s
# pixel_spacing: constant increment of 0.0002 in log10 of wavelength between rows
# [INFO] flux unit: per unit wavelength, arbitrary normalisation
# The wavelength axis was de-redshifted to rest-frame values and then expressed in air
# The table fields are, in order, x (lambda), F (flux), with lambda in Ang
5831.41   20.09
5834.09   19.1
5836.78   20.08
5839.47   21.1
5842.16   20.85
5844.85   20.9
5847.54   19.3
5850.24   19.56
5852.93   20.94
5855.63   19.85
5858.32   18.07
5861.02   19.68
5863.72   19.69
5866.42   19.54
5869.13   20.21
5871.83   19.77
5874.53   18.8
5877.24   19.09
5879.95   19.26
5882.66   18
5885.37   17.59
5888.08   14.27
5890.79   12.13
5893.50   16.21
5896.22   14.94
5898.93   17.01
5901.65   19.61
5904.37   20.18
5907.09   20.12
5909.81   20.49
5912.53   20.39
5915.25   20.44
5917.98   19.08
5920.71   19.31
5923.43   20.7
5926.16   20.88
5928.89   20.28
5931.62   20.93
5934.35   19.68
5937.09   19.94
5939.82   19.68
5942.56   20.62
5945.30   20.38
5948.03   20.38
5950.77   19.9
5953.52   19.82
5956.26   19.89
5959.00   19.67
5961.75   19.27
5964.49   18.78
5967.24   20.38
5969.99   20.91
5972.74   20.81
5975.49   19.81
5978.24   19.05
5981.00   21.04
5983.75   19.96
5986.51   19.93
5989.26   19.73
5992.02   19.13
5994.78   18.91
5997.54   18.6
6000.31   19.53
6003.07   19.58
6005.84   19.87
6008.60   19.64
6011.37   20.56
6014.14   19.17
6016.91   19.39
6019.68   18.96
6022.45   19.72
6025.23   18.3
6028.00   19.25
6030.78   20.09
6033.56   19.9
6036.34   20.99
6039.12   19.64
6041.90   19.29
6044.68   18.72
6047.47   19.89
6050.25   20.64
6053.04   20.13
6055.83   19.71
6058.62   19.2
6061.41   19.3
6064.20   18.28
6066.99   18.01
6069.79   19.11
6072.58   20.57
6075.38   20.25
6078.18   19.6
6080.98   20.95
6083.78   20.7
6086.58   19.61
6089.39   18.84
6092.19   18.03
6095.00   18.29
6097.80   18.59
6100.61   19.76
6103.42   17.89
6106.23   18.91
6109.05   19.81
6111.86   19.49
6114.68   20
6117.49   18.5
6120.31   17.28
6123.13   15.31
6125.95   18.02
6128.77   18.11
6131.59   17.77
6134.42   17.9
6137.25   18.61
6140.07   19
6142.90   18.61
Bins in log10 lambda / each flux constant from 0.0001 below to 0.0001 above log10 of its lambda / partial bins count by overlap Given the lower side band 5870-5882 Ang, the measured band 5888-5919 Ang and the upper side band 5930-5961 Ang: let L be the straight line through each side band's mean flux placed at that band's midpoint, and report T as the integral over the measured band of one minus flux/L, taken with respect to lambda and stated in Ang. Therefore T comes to 2.4 Ang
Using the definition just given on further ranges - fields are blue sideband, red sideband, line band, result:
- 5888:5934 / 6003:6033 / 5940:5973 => -1.6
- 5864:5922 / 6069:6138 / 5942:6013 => -4.7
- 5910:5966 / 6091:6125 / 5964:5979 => -0.3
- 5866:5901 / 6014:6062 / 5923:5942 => -2.3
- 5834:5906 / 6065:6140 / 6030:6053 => -1.3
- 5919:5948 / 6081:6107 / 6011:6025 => 0.2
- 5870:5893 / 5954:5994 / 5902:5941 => -3.6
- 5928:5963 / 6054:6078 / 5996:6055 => -0.1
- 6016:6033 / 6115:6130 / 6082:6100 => -0.9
